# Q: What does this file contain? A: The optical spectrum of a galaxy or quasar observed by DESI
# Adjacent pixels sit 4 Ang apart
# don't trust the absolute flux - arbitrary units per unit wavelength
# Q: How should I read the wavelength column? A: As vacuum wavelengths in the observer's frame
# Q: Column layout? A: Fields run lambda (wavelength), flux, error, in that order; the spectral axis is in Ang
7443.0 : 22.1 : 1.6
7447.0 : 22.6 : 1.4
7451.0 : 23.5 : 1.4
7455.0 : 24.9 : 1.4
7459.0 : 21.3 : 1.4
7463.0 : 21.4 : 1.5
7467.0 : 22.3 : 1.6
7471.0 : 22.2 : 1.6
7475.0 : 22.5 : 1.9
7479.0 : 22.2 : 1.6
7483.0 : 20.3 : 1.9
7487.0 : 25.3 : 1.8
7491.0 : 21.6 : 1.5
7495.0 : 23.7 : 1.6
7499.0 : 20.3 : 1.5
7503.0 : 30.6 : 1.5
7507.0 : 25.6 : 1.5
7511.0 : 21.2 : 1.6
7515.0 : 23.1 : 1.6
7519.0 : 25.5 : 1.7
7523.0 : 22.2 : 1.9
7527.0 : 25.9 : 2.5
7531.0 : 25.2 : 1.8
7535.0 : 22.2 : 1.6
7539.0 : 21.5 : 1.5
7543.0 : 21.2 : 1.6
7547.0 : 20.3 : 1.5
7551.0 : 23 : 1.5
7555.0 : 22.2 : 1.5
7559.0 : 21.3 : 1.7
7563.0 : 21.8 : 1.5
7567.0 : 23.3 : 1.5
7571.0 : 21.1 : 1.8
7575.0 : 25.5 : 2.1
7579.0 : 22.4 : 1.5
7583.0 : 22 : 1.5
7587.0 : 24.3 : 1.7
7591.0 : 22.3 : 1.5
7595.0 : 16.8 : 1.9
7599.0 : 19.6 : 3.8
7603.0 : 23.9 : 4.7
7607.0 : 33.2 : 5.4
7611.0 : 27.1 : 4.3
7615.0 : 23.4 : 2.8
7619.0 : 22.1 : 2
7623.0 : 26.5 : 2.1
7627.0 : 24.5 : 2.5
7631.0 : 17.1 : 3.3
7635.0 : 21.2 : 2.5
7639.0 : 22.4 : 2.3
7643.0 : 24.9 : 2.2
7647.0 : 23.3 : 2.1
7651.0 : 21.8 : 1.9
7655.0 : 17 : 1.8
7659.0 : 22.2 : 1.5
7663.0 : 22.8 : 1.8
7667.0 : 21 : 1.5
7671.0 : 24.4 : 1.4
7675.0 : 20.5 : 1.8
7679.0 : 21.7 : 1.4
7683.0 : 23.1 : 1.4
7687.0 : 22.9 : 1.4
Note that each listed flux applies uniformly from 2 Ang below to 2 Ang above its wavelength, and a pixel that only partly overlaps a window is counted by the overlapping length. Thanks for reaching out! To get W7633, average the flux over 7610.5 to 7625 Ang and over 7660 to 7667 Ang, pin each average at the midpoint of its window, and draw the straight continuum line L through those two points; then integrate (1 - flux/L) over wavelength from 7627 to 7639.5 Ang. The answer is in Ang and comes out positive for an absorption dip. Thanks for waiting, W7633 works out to 1.6 Ang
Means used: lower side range 24.5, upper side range 22.2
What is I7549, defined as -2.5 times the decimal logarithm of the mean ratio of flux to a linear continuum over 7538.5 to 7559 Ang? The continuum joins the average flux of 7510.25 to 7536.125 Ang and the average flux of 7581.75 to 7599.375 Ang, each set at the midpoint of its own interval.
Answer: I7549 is 0.06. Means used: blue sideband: 23.8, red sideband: 21.1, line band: 21.6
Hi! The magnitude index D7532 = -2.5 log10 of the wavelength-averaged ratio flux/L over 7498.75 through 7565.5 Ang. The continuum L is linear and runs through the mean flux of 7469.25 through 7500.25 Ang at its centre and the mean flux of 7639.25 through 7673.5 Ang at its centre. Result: -0.04 mag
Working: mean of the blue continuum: 22.3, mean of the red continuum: 22.2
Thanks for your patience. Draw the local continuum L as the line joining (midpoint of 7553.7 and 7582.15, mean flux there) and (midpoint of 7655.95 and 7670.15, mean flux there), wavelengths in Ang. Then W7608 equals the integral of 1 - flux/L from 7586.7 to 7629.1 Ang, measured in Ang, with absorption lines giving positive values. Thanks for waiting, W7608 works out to -3.3 Ang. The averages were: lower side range 22.5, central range 23.9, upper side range 21.8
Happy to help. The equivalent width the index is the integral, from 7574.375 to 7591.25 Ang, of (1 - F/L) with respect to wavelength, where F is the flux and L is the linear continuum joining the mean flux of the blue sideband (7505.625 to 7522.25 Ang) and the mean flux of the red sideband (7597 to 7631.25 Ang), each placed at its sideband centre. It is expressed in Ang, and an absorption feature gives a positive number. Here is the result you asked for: 0.7 Ang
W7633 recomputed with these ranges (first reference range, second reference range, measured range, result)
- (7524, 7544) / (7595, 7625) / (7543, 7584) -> 2.6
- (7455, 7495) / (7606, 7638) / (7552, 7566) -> 0.8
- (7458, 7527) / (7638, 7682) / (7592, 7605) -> 1.2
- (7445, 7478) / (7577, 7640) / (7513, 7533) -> -1.4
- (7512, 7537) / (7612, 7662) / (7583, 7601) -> 1.6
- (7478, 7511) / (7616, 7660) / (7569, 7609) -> -0.9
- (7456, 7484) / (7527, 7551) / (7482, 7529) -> -3.5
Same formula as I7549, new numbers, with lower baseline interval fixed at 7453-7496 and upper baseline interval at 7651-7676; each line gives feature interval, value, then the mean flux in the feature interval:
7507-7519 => -0.049 mag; 23.3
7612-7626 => -0.124 mag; 24.3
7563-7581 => -0.049 mag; 22.9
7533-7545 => 0.024 mag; 21.6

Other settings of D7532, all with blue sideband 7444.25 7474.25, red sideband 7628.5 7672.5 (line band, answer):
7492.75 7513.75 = -0.09 mag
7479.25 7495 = 0.00 mag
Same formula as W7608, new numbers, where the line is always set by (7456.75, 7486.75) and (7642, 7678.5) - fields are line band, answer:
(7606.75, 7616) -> -2.3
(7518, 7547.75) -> -1.5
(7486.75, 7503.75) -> -1.4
